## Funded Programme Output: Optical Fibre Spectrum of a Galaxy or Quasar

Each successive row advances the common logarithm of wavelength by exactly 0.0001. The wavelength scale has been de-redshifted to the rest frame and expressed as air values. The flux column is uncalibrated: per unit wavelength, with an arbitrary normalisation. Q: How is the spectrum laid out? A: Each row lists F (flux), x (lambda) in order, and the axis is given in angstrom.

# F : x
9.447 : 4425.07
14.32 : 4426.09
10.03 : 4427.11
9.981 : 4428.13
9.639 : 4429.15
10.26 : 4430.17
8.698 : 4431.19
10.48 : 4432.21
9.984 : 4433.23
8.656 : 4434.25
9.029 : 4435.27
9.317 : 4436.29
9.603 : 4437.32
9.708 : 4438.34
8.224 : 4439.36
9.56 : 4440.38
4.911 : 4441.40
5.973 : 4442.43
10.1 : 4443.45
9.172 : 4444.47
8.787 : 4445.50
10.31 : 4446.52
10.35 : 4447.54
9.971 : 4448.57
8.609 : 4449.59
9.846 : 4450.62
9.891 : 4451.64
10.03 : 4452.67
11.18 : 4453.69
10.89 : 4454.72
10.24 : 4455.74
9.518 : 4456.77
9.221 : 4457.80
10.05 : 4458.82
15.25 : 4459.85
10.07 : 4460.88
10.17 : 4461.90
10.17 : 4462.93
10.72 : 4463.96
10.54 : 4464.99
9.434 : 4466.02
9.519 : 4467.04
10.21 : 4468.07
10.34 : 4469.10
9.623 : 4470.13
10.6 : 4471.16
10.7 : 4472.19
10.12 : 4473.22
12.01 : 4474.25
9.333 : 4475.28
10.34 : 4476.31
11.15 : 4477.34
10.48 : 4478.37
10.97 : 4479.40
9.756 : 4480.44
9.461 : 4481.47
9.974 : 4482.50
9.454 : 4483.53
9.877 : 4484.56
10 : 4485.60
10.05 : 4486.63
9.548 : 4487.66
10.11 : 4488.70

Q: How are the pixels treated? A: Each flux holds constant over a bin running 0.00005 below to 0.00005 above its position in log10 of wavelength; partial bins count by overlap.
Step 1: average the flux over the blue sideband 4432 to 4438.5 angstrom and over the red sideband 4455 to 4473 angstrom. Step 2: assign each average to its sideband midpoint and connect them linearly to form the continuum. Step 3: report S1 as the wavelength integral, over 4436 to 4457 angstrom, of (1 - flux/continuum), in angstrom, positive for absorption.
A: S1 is 1.07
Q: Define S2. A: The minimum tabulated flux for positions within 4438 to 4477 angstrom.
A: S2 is 4.911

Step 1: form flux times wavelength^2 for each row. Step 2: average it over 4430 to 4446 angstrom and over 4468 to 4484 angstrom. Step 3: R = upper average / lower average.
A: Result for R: 1.2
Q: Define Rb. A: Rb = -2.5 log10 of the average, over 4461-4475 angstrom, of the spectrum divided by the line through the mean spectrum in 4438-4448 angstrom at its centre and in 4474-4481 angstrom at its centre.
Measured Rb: -0.031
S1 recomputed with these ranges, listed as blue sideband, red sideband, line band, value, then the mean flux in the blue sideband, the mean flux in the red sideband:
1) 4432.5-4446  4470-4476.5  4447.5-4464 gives -1.4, 8.72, 10.4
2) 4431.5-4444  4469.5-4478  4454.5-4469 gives -0.7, 8.8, 10.5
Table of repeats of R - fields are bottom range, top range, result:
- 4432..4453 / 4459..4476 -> 1.17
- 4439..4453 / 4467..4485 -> 1.16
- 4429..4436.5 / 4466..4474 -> 1.09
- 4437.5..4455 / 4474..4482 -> 1.14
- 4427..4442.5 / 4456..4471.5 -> 1.16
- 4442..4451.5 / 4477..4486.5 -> 1.10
